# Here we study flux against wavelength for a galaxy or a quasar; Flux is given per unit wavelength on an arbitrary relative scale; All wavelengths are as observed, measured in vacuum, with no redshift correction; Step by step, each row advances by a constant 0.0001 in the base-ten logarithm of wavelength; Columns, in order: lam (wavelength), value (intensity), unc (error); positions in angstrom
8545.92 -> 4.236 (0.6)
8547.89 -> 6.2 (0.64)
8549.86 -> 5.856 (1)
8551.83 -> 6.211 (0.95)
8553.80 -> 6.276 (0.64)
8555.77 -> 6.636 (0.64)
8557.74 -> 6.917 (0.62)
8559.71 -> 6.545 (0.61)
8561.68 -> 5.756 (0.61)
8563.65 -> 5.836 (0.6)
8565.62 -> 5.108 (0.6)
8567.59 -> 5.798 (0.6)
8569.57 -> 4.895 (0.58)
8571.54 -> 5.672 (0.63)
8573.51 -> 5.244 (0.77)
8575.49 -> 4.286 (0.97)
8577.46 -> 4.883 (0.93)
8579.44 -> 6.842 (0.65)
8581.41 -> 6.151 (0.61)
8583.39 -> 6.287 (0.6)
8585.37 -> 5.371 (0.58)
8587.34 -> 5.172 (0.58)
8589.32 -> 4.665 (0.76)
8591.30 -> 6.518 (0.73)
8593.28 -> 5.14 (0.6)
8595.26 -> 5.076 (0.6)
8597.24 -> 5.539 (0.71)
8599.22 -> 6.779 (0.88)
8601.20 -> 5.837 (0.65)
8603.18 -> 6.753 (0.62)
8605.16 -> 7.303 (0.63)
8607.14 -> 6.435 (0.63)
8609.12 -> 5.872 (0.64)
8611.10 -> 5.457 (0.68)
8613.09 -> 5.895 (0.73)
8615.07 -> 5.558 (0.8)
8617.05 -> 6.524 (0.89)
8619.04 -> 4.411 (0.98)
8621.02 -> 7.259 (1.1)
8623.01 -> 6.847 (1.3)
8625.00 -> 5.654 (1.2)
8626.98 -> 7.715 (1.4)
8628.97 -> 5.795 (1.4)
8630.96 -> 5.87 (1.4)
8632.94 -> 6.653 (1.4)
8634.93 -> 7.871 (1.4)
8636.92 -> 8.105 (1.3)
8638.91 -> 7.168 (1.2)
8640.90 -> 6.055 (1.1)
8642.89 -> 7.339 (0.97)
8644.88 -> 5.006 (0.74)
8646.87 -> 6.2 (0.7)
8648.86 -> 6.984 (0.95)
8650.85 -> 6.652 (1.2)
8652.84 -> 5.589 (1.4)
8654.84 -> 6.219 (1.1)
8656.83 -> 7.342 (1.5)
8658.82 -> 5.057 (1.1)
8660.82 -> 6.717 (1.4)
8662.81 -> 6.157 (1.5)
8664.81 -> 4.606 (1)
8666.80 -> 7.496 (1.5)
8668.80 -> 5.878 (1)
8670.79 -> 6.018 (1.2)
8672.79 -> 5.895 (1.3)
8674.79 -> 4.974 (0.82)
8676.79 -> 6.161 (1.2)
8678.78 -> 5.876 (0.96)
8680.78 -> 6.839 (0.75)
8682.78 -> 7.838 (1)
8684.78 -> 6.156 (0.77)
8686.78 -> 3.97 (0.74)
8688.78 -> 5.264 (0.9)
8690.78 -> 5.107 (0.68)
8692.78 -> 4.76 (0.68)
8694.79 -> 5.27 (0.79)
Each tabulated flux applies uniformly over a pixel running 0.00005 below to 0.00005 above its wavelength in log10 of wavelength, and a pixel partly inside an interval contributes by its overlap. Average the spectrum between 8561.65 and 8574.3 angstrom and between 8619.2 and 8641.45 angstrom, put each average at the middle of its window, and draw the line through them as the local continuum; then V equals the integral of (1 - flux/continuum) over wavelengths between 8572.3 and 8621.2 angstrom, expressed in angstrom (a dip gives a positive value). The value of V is 2.1 angstrom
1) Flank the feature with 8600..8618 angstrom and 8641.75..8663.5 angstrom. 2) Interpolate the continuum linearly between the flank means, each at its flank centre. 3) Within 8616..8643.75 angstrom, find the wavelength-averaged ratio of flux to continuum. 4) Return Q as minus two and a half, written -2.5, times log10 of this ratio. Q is -0.07 mag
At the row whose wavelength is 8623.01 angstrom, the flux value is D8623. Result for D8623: 6.847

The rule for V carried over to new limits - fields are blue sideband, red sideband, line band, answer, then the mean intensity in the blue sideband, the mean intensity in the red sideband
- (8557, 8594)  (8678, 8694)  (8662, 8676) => -0.4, 5.63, 5.71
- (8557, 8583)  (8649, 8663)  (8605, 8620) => 0.3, 5.69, 6.3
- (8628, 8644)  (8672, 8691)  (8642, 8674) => 0.9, 6.85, 5.84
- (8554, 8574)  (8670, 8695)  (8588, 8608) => -0.6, 5.87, 5.71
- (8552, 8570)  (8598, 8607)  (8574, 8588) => 1.6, 6.02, 6.62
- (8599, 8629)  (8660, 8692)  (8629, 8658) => -2.4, 6.26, 5.92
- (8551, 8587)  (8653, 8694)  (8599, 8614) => -1.1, 5.81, 5.9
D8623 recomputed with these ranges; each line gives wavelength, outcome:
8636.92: 8.105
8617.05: 6.524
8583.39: 6.287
